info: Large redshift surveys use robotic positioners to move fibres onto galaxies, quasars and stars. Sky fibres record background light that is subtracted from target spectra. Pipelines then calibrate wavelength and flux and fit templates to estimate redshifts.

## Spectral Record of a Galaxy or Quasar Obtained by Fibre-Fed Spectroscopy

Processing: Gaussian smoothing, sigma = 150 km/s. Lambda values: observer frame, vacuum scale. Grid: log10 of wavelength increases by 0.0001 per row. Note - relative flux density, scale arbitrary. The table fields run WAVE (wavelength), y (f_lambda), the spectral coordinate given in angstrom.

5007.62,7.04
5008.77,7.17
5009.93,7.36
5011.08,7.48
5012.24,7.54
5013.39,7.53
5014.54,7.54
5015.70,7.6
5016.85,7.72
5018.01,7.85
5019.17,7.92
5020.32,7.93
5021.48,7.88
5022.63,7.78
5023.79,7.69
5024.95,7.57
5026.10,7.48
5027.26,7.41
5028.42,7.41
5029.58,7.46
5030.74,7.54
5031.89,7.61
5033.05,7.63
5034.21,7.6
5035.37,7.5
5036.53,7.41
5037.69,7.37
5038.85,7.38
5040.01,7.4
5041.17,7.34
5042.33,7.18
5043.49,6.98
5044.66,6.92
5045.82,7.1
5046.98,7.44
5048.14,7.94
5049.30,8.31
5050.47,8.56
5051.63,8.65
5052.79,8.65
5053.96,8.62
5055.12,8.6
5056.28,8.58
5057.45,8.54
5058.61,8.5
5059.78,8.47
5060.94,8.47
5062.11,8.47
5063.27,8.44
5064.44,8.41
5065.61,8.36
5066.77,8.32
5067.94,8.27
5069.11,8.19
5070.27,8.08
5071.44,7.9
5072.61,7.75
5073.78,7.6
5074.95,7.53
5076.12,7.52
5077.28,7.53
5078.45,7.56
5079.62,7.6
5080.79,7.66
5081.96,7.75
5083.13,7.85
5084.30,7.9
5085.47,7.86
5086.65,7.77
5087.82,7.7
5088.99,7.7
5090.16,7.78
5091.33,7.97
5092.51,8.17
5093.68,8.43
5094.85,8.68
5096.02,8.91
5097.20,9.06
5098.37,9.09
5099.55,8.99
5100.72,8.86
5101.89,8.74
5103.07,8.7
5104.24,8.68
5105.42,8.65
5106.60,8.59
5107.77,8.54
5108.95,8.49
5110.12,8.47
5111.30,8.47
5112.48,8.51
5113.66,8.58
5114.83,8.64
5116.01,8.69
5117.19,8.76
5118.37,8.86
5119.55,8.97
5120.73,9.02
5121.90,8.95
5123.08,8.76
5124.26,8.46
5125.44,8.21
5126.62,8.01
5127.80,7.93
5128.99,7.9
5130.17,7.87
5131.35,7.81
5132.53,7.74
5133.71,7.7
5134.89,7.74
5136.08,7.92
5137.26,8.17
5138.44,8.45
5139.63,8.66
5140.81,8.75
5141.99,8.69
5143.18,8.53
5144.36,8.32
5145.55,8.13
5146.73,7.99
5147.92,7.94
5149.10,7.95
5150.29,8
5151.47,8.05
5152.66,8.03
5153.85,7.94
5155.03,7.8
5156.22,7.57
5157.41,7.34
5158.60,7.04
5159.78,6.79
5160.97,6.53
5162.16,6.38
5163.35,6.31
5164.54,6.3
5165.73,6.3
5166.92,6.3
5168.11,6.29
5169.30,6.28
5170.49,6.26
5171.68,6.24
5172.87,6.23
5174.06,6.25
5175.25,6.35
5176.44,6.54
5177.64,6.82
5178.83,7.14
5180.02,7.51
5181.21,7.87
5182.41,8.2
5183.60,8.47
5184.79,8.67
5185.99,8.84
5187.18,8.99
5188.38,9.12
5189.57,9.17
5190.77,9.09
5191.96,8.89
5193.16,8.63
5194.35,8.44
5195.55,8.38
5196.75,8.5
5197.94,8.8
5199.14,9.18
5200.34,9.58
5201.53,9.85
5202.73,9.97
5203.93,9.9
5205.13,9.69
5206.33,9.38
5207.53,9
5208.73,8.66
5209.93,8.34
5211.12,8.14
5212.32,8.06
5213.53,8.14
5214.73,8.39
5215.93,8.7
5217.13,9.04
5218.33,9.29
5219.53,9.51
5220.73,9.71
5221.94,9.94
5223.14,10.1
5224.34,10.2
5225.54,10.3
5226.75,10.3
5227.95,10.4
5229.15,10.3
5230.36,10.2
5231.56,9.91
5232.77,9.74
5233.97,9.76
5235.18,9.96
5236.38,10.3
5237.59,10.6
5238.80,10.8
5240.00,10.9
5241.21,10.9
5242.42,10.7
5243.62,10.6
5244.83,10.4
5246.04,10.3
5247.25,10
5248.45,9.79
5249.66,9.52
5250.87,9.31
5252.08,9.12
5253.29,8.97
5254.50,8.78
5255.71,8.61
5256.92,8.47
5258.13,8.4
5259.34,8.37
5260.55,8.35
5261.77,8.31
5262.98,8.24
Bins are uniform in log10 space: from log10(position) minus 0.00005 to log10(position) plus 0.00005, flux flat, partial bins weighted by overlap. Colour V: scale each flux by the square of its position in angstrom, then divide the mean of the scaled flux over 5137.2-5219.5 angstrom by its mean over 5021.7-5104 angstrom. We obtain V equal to 1.05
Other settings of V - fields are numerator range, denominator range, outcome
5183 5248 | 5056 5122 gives 1.20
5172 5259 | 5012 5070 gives 1.24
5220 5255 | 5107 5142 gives 1.25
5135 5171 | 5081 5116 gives 0.91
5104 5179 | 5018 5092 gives 1.02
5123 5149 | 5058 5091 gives 1.05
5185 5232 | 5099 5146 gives 1.13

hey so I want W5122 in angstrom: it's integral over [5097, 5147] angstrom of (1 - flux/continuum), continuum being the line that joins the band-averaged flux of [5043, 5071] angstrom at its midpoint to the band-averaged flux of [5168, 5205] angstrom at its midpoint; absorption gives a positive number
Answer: -1.8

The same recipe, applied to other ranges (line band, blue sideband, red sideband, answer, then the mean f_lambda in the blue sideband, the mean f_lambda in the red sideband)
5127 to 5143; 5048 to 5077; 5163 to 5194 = -0.7 angstrom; 8.27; 7.45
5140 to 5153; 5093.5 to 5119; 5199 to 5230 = 1.1 angstrom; 8.7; 9.4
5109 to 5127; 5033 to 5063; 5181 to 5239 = -0.2 angstrom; 7.92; 9.29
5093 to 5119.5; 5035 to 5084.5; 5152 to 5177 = -4.7 angstrom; 7.92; 6.72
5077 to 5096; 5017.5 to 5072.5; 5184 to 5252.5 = 0.9 angstrom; 7.9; 9.52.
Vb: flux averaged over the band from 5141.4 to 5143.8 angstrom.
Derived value 8.61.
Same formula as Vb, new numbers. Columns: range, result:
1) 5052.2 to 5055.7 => 8.63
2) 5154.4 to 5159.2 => 7.45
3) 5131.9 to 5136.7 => 7.78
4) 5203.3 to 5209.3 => 9.32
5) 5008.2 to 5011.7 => 7.32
